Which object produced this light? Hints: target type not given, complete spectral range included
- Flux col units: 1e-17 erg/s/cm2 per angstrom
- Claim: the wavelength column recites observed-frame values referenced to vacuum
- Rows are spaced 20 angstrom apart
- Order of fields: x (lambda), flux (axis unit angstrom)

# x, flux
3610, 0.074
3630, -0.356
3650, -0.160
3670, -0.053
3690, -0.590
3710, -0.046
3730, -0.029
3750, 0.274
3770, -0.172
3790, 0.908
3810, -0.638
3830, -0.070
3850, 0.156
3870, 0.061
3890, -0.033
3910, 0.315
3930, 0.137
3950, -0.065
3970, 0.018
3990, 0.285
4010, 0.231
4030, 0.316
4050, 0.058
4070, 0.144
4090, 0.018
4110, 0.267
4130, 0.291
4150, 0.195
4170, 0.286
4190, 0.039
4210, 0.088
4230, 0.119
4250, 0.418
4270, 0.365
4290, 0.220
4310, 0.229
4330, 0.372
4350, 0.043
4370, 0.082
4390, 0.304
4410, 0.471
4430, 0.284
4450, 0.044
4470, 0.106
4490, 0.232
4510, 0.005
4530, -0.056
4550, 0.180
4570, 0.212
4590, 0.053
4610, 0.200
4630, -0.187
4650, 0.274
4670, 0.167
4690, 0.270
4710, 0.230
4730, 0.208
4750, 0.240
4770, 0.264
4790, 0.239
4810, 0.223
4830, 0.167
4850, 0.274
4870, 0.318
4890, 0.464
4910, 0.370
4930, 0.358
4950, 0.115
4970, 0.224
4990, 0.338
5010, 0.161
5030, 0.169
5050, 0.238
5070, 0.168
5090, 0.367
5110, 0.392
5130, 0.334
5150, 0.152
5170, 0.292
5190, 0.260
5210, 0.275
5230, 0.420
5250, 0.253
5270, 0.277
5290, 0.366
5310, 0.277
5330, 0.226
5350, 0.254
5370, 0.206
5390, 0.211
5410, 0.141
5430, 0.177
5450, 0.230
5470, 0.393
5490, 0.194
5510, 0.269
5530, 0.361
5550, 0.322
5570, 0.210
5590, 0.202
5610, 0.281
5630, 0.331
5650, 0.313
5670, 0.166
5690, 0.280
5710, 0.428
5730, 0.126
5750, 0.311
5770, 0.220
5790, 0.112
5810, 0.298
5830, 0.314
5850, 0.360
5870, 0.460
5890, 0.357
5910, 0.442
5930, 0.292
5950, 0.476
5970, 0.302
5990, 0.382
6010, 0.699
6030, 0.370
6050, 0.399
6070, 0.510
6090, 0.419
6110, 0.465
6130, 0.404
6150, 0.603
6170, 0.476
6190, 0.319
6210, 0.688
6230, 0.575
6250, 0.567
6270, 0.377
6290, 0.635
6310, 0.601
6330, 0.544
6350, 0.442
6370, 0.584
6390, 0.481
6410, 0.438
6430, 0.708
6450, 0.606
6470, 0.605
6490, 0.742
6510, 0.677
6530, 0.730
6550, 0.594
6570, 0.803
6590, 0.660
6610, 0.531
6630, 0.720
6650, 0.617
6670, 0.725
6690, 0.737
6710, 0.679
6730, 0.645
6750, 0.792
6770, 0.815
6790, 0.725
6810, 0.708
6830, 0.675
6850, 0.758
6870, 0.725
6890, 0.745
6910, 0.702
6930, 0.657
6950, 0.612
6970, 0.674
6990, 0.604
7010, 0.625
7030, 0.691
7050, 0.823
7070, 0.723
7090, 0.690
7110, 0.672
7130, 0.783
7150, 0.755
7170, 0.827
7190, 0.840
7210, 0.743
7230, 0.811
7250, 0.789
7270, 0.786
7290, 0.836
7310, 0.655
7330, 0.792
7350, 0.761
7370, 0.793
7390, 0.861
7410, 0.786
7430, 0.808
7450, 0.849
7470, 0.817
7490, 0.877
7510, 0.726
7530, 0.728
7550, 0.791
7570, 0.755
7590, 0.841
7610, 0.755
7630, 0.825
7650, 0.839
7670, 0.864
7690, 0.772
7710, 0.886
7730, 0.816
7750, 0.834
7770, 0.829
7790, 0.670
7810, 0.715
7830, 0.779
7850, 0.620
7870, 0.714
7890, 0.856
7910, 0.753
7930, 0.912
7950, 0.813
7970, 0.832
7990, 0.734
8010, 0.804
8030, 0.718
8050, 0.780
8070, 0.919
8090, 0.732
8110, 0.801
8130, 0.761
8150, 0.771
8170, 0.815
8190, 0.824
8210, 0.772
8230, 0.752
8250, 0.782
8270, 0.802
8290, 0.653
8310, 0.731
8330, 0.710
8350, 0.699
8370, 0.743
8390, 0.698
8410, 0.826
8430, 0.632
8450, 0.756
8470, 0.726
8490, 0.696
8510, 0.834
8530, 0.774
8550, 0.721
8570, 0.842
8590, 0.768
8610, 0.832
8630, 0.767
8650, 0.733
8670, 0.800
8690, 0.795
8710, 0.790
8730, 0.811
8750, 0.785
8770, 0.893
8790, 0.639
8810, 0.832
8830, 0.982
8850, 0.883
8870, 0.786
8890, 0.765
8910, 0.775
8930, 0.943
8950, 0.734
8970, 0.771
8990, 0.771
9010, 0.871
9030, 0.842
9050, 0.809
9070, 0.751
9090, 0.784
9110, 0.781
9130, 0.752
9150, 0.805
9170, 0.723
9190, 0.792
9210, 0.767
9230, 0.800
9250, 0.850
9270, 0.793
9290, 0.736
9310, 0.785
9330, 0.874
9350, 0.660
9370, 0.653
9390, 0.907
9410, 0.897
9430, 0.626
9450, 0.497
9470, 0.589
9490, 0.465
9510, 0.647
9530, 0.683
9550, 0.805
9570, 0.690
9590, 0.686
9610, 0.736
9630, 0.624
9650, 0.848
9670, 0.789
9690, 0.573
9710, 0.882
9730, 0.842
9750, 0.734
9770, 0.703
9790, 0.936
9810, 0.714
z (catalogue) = 0.61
